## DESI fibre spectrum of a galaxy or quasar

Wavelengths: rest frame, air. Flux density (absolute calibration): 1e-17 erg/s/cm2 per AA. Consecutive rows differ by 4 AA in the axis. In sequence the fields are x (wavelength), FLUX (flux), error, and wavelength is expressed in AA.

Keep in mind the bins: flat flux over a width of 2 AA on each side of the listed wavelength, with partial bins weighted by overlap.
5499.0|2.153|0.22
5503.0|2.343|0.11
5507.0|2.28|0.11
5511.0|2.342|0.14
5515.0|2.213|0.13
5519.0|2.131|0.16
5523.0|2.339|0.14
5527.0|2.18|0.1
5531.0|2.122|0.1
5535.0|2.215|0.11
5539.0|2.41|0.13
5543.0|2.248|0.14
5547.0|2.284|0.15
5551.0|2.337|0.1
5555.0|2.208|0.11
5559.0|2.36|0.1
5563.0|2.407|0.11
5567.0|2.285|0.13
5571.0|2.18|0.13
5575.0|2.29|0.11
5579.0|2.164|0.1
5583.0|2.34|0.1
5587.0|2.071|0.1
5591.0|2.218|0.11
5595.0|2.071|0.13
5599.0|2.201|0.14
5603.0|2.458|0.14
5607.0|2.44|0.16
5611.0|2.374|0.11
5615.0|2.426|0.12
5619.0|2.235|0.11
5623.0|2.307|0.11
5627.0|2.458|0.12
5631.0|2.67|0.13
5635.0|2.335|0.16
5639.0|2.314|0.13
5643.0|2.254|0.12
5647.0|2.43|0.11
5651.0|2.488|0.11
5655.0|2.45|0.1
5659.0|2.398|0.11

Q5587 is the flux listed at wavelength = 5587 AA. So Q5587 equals 2.071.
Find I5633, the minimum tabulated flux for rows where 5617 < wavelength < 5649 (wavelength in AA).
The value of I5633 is 2.235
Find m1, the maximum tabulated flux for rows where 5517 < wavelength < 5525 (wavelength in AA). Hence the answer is 2.339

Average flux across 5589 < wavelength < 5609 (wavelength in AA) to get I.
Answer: 2.28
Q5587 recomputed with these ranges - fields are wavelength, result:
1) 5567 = 2.285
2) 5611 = 2.374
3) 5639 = 2.314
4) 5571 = 2.18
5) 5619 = 2.235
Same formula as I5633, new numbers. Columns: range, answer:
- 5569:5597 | 2.071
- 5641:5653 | 2.254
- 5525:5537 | 2.122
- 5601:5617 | 2.374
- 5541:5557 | 2.208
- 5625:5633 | 2.458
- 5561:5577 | 2.18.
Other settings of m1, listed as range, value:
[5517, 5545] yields 2.41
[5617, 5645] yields 2.67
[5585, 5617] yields 2.458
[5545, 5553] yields 2.337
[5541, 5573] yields 2.407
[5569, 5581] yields 2.29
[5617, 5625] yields 2.307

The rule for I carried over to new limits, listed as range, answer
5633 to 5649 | 2.33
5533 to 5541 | 2.31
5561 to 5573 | 2.29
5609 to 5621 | 2.35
